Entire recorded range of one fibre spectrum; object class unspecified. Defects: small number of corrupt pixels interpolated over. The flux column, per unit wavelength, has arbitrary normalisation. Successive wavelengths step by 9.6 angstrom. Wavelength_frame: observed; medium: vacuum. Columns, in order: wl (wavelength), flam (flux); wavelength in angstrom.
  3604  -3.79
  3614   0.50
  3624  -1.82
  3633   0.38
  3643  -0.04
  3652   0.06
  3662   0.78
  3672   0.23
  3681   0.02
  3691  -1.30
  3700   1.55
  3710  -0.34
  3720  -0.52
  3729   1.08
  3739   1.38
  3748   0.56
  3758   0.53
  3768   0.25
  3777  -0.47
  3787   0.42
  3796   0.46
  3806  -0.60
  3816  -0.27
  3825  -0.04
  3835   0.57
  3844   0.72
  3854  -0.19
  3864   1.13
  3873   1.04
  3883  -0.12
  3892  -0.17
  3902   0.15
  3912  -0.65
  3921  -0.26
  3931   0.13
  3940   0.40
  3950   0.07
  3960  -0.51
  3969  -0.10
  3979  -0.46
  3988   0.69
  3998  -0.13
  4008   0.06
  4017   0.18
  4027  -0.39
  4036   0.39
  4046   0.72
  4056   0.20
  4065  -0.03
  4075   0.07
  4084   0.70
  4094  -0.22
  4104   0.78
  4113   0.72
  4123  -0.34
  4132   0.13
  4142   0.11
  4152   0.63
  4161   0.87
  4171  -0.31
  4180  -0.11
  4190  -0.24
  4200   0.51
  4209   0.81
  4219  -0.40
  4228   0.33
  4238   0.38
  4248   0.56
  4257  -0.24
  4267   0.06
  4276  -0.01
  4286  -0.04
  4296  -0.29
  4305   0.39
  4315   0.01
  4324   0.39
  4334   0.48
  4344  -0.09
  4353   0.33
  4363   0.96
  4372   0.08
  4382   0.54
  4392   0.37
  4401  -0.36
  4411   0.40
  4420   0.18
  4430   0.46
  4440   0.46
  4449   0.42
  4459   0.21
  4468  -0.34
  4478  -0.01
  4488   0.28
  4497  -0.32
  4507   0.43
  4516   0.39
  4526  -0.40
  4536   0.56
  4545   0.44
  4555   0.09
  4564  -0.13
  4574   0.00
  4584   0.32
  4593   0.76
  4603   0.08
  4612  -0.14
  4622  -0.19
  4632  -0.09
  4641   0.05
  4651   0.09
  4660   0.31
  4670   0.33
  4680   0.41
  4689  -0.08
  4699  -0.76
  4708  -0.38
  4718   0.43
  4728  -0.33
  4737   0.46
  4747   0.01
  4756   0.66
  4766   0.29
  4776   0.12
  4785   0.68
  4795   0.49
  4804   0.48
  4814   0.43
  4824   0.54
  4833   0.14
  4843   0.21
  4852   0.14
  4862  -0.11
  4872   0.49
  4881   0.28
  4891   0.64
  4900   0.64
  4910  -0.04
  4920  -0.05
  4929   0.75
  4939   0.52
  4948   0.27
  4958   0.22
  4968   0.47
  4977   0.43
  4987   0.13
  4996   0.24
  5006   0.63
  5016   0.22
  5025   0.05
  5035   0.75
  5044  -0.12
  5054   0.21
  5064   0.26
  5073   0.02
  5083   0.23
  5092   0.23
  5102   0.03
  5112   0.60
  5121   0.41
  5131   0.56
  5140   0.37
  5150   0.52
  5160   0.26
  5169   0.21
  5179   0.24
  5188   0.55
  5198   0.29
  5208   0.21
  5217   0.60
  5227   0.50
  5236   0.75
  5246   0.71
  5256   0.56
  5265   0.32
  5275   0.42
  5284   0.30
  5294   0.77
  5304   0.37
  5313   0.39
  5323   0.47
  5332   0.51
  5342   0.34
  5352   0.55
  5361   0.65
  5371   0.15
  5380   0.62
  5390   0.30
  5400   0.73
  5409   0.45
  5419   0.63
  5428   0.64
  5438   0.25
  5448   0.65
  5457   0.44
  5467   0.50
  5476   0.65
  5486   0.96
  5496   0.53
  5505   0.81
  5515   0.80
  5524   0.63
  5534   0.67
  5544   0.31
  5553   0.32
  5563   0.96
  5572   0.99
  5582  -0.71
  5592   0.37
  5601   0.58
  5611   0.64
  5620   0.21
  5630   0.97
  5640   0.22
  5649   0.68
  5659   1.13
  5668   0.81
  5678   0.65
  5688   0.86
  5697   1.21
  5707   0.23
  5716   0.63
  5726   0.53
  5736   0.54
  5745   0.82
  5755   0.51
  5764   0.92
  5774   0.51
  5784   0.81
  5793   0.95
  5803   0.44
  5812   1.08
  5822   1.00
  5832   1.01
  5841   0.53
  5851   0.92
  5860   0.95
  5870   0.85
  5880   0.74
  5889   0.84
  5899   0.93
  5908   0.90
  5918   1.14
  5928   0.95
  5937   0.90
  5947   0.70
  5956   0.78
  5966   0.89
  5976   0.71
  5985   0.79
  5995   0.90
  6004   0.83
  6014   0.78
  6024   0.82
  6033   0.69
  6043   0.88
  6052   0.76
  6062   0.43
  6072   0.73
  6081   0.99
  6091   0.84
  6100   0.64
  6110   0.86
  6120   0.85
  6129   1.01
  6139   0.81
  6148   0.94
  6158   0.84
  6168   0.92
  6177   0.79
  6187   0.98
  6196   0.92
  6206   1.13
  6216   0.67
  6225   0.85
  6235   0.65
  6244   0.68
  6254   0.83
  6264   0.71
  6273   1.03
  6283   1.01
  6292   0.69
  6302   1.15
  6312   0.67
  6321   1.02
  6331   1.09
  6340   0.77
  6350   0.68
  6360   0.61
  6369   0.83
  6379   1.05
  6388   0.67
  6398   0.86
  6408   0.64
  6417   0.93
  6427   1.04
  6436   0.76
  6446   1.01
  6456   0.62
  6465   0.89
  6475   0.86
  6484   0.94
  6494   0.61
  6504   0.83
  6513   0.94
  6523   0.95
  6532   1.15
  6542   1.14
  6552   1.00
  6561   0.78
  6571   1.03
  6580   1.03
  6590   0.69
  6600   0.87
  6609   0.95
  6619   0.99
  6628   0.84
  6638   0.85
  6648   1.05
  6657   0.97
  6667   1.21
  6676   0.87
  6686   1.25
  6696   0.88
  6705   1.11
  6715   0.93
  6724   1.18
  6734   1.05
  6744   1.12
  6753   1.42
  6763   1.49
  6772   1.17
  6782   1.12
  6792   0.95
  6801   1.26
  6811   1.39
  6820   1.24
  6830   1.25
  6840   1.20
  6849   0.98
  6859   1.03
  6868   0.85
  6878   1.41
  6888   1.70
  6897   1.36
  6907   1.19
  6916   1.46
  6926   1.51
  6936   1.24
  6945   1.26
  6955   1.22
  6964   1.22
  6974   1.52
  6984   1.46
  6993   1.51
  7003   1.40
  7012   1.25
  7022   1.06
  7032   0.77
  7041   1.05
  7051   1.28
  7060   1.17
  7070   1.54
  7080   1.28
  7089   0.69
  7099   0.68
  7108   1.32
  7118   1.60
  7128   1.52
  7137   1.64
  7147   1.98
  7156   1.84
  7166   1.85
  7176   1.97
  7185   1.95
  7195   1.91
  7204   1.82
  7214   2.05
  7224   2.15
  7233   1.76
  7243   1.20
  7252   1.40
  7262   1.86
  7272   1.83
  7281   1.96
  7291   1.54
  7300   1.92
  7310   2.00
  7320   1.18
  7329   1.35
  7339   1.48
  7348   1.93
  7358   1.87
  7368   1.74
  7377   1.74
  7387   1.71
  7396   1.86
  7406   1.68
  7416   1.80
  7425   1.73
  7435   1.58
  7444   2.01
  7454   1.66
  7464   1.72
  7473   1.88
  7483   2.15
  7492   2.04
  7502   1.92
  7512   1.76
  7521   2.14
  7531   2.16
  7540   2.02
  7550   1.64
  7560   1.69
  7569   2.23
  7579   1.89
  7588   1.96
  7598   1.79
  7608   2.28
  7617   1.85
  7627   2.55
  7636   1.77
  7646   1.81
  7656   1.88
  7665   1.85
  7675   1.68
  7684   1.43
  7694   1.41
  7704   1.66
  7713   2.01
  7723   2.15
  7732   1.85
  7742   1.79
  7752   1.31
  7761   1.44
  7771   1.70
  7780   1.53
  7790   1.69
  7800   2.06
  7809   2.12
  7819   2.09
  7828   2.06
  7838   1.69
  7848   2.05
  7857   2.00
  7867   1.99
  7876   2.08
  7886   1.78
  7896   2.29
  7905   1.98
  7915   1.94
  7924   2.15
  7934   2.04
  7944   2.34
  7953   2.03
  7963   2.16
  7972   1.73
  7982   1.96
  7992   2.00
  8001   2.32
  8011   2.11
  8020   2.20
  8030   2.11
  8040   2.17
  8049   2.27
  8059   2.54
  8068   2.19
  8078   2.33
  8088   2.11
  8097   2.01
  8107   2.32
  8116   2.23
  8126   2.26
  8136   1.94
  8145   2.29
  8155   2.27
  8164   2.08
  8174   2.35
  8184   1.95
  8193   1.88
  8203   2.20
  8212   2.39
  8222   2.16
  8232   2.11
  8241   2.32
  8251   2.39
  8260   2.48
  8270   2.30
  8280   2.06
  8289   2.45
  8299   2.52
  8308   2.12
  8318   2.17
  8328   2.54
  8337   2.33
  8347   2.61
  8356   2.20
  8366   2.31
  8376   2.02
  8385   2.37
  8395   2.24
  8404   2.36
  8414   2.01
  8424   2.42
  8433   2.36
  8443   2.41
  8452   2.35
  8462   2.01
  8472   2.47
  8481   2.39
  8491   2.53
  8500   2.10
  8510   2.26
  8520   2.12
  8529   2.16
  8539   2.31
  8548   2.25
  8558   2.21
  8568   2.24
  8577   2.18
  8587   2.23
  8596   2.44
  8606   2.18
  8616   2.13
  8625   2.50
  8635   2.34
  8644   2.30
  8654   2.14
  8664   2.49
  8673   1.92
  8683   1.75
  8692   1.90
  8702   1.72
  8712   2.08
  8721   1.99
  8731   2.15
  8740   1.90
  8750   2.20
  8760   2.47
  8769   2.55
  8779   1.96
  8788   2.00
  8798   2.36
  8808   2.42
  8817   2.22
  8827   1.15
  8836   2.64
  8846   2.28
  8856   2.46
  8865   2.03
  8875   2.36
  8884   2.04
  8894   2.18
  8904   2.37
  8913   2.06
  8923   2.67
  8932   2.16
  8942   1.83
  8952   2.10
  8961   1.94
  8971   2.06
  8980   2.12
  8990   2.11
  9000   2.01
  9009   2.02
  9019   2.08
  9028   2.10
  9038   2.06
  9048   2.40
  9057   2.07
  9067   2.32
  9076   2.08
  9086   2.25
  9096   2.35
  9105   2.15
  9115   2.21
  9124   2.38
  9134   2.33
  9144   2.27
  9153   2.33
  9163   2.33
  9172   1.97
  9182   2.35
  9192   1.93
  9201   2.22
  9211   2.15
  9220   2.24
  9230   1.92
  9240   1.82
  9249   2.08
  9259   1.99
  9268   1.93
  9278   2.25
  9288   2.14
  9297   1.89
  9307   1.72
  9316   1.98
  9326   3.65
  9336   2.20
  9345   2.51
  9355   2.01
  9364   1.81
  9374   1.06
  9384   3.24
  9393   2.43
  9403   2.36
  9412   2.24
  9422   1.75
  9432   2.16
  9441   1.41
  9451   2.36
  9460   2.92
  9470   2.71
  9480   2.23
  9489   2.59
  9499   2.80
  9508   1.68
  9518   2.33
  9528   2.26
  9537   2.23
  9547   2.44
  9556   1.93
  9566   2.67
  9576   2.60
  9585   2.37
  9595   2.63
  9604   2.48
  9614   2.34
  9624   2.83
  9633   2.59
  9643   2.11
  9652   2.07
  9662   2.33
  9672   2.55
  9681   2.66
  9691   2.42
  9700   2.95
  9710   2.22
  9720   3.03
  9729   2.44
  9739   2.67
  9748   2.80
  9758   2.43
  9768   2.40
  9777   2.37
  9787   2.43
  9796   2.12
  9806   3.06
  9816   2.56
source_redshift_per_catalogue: 0.79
